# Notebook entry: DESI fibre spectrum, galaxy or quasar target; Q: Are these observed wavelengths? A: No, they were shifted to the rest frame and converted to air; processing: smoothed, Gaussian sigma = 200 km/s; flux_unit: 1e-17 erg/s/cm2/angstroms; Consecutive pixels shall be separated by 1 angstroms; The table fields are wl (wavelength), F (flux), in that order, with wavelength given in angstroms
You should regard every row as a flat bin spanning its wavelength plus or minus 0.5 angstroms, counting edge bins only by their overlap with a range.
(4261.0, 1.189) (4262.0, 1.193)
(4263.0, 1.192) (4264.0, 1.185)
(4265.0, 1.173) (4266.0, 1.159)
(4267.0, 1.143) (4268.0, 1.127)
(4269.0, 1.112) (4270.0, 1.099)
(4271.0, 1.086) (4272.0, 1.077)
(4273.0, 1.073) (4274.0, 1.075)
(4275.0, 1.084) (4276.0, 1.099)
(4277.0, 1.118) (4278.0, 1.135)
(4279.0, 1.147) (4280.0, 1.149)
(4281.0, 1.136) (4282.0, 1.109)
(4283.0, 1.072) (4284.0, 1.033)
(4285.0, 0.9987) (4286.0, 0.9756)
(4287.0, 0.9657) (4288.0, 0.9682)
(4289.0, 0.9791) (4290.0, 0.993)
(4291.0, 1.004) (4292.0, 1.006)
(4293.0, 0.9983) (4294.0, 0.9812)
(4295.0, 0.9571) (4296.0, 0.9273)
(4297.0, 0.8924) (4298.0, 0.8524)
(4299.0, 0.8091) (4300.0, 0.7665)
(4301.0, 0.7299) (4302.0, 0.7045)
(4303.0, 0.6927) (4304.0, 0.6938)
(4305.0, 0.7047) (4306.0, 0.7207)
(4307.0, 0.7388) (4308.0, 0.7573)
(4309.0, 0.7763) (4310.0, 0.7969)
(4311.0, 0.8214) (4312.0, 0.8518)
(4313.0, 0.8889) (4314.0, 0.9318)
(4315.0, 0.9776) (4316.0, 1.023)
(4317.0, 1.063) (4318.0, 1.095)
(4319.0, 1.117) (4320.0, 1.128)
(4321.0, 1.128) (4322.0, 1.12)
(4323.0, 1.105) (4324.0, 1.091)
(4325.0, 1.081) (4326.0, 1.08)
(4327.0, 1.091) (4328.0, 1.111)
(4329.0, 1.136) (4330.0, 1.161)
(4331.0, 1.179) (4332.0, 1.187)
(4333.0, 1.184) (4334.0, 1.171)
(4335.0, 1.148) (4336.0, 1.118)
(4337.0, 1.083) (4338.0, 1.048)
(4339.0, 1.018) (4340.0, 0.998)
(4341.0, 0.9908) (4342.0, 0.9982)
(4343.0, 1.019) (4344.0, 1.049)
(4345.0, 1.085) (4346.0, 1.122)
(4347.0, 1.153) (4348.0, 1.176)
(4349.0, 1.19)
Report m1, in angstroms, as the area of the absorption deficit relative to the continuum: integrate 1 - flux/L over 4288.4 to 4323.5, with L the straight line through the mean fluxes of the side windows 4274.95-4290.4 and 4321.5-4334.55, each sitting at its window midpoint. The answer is 6.1 angstroms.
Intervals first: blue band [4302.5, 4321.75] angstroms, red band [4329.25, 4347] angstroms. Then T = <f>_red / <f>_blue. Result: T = 1.2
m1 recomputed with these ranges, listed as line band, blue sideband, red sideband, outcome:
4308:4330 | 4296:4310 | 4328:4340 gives -1.5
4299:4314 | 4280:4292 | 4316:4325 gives 4.2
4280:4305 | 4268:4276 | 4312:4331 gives 3.6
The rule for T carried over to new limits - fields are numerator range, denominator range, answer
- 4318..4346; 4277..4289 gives 1.03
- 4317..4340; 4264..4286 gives 1.01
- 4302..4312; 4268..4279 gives 0.68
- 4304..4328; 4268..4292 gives 0.90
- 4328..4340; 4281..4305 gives 1.22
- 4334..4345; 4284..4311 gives 1.22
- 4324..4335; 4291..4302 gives 1.28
